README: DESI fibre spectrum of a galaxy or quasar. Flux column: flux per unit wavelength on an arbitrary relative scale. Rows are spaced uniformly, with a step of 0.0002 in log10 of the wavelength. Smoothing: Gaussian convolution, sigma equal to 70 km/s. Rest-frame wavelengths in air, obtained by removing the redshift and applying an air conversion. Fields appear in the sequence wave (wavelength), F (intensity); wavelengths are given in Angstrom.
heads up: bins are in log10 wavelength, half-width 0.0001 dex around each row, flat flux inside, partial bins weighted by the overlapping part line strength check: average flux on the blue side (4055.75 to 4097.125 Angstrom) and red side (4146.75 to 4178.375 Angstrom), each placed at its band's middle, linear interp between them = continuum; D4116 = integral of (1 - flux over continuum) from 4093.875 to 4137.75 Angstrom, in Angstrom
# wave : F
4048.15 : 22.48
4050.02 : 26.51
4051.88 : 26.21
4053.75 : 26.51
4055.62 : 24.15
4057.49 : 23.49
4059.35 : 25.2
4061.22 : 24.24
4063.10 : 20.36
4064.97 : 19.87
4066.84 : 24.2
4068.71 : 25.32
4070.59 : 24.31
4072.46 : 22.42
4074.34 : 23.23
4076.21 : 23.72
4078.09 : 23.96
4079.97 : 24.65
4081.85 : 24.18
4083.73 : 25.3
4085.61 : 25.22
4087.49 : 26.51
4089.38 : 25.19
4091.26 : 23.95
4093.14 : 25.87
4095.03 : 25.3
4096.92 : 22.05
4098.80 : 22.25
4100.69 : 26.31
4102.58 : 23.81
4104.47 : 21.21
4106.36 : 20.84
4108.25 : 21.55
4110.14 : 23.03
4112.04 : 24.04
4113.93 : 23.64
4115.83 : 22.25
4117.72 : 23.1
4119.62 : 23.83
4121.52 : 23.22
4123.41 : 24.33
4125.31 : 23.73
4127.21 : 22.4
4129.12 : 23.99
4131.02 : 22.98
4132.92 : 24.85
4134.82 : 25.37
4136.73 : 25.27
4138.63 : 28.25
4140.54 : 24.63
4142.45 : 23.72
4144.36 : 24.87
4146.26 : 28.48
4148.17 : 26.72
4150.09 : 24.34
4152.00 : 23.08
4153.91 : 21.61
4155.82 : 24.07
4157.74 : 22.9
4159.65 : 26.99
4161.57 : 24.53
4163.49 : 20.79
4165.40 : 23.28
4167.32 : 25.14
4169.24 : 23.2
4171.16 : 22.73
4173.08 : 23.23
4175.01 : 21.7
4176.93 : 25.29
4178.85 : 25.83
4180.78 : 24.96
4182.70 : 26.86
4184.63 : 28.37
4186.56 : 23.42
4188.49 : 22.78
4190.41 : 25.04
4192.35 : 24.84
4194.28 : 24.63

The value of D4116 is 0.9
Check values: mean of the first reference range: 24.1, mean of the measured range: 23.5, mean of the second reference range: 23.8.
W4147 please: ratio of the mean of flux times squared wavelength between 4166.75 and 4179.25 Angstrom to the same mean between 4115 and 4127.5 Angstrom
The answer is 1.0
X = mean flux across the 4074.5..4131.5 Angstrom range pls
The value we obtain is 23.7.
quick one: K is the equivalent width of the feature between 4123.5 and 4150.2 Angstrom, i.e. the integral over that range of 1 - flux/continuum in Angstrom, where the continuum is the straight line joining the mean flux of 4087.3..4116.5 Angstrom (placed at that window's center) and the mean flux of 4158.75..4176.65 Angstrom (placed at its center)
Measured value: -1.6 Angstrom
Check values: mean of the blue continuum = 23.5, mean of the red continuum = 23.6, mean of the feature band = 25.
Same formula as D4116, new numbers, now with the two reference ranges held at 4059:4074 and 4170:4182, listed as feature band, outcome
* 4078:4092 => -0.99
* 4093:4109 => 0.20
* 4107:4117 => 0.28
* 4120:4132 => 0.08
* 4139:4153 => -0.86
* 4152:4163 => 0.03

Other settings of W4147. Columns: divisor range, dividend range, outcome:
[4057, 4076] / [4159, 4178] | 1.07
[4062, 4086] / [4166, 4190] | 1.09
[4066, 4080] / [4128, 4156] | 1.07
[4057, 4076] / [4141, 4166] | 1.09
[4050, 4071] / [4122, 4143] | 1.05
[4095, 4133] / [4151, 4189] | 1.07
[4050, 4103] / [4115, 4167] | 1.03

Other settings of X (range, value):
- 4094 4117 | 23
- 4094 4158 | 23.9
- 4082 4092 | 25.2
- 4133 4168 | 24.7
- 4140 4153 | 25.1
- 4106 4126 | 23.1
